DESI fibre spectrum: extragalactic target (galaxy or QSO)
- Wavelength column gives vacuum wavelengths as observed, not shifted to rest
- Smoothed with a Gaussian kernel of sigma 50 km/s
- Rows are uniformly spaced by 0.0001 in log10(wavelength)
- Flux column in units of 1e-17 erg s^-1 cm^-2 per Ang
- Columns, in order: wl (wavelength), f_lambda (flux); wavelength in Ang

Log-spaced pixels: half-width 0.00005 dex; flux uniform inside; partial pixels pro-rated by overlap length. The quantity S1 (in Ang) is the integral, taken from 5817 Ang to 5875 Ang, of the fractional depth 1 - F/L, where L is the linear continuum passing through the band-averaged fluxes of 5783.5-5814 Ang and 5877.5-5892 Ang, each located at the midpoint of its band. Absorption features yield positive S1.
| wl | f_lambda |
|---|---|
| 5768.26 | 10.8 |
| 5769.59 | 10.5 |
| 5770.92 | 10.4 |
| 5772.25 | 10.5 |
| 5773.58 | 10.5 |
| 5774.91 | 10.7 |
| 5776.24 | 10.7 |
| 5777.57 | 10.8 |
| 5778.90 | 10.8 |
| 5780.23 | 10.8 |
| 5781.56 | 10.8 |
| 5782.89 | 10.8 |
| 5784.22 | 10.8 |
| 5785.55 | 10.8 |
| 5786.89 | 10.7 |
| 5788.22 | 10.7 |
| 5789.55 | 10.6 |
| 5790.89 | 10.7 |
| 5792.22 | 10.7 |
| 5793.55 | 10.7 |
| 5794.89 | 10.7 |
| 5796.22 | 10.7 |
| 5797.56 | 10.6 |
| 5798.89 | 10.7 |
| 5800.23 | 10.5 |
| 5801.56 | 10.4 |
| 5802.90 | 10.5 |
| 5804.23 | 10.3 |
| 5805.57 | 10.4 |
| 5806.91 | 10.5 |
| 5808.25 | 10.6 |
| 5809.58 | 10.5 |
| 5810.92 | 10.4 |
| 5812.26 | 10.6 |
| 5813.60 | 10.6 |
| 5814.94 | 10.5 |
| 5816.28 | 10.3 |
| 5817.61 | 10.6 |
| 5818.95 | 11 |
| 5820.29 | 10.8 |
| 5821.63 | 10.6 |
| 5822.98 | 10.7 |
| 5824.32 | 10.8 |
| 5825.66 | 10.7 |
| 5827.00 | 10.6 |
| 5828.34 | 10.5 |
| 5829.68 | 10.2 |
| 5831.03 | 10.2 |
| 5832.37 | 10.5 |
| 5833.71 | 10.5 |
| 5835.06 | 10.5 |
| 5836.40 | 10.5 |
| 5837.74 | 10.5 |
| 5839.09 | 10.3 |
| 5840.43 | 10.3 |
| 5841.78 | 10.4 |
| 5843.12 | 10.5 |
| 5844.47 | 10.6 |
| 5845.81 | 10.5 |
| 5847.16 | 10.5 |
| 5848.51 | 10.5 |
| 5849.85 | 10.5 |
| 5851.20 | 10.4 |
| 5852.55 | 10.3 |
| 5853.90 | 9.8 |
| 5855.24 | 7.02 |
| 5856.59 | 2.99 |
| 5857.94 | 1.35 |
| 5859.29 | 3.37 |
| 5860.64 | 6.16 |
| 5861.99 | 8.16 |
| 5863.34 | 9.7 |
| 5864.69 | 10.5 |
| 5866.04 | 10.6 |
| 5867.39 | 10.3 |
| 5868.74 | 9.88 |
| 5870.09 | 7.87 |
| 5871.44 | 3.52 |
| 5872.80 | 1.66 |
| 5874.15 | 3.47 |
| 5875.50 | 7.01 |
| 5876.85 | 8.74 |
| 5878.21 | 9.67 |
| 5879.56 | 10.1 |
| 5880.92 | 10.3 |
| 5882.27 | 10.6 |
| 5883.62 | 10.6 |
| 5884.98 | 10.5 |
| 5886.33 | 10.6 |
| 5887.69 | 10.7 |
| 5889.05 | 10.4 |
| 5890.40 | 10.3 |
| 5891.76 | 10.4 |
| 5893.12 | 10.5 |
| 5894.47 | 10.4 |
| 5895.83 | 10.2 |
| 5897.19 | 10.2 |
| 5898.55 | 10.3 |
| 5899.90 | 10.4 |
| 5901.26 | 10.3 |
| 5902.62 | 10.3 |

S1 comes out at 7.8 Ang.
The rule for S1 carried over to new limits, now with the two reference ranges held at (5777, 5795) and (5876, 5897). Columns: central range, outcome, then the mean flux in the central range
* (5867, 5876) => 3.7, 6.1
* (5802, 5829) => 0.1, 10.6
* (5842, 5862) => 4.2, 8.23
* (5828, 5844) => 0.1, 10.4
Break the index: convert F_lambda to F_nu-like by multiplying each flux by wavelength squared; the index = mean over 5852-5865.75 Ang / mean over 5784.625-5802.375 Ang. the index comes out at 0.7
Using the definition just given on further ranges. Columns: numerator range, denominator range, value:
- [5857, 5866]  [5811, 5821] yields 0.64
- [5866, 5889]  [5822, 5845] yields 0.83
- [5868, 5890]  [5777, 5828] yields 0.82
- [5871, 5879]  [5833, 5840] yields 0.56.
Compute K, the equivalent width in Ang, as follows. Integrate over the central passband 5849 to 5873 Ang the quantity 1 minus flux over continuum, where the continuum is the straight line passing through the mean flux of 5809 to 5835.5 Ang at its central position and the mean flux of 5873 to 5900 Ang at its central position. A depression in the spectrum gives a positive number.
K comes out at 5.8 Ang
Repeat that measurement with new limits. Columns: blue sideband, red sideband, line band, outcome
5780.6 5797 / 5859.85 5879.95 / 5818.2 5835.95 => -2.4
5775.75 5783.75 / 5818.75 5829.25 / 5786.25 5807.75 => 0.3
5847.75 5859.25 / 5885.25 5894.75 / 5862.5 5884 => 1.8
